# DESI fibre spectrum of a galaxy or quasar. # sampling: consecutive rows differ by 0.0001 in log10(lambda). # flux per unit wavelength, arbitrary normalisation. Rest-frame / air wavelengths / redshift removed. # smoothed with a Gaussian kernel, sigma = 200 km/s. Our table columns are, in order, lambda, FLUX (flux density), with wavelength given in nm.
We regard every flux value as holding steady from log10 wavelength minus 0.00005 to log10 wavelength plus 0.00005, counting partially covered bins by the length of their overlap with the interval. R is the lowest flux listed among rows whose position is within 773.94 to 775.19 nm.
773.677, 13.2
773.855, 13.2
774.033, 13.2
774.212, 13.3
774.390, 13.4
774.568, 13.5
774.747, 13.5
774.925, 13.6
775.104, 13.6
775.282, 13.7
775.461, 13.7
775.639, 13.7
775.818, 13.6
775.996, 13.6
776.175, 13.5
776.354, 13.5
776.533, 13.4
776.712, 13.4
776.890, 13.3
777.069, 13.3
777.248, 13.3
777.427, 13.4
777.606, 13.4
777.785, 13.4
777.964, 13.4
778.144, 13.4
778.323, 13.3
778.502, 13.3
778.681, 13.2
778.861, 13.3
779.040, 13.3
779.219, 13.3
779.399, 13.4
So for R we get 13.2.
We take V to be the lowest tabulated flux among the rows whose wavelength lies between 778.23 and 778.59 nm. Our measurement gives 13.3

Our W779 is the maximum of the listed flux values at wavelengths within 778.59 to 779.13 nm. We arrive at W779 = 13.3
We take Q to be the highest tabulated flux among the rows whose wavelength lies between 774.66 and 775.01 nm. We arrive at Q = 13.6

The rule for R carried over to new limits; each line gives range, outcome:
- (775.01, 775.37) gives 13.6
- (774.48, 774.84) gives 13.5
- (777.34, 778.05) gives 13.4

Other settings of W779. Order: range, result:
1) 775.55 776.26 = 13.7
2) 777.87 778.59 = 13.4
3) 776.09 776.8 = 13.5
